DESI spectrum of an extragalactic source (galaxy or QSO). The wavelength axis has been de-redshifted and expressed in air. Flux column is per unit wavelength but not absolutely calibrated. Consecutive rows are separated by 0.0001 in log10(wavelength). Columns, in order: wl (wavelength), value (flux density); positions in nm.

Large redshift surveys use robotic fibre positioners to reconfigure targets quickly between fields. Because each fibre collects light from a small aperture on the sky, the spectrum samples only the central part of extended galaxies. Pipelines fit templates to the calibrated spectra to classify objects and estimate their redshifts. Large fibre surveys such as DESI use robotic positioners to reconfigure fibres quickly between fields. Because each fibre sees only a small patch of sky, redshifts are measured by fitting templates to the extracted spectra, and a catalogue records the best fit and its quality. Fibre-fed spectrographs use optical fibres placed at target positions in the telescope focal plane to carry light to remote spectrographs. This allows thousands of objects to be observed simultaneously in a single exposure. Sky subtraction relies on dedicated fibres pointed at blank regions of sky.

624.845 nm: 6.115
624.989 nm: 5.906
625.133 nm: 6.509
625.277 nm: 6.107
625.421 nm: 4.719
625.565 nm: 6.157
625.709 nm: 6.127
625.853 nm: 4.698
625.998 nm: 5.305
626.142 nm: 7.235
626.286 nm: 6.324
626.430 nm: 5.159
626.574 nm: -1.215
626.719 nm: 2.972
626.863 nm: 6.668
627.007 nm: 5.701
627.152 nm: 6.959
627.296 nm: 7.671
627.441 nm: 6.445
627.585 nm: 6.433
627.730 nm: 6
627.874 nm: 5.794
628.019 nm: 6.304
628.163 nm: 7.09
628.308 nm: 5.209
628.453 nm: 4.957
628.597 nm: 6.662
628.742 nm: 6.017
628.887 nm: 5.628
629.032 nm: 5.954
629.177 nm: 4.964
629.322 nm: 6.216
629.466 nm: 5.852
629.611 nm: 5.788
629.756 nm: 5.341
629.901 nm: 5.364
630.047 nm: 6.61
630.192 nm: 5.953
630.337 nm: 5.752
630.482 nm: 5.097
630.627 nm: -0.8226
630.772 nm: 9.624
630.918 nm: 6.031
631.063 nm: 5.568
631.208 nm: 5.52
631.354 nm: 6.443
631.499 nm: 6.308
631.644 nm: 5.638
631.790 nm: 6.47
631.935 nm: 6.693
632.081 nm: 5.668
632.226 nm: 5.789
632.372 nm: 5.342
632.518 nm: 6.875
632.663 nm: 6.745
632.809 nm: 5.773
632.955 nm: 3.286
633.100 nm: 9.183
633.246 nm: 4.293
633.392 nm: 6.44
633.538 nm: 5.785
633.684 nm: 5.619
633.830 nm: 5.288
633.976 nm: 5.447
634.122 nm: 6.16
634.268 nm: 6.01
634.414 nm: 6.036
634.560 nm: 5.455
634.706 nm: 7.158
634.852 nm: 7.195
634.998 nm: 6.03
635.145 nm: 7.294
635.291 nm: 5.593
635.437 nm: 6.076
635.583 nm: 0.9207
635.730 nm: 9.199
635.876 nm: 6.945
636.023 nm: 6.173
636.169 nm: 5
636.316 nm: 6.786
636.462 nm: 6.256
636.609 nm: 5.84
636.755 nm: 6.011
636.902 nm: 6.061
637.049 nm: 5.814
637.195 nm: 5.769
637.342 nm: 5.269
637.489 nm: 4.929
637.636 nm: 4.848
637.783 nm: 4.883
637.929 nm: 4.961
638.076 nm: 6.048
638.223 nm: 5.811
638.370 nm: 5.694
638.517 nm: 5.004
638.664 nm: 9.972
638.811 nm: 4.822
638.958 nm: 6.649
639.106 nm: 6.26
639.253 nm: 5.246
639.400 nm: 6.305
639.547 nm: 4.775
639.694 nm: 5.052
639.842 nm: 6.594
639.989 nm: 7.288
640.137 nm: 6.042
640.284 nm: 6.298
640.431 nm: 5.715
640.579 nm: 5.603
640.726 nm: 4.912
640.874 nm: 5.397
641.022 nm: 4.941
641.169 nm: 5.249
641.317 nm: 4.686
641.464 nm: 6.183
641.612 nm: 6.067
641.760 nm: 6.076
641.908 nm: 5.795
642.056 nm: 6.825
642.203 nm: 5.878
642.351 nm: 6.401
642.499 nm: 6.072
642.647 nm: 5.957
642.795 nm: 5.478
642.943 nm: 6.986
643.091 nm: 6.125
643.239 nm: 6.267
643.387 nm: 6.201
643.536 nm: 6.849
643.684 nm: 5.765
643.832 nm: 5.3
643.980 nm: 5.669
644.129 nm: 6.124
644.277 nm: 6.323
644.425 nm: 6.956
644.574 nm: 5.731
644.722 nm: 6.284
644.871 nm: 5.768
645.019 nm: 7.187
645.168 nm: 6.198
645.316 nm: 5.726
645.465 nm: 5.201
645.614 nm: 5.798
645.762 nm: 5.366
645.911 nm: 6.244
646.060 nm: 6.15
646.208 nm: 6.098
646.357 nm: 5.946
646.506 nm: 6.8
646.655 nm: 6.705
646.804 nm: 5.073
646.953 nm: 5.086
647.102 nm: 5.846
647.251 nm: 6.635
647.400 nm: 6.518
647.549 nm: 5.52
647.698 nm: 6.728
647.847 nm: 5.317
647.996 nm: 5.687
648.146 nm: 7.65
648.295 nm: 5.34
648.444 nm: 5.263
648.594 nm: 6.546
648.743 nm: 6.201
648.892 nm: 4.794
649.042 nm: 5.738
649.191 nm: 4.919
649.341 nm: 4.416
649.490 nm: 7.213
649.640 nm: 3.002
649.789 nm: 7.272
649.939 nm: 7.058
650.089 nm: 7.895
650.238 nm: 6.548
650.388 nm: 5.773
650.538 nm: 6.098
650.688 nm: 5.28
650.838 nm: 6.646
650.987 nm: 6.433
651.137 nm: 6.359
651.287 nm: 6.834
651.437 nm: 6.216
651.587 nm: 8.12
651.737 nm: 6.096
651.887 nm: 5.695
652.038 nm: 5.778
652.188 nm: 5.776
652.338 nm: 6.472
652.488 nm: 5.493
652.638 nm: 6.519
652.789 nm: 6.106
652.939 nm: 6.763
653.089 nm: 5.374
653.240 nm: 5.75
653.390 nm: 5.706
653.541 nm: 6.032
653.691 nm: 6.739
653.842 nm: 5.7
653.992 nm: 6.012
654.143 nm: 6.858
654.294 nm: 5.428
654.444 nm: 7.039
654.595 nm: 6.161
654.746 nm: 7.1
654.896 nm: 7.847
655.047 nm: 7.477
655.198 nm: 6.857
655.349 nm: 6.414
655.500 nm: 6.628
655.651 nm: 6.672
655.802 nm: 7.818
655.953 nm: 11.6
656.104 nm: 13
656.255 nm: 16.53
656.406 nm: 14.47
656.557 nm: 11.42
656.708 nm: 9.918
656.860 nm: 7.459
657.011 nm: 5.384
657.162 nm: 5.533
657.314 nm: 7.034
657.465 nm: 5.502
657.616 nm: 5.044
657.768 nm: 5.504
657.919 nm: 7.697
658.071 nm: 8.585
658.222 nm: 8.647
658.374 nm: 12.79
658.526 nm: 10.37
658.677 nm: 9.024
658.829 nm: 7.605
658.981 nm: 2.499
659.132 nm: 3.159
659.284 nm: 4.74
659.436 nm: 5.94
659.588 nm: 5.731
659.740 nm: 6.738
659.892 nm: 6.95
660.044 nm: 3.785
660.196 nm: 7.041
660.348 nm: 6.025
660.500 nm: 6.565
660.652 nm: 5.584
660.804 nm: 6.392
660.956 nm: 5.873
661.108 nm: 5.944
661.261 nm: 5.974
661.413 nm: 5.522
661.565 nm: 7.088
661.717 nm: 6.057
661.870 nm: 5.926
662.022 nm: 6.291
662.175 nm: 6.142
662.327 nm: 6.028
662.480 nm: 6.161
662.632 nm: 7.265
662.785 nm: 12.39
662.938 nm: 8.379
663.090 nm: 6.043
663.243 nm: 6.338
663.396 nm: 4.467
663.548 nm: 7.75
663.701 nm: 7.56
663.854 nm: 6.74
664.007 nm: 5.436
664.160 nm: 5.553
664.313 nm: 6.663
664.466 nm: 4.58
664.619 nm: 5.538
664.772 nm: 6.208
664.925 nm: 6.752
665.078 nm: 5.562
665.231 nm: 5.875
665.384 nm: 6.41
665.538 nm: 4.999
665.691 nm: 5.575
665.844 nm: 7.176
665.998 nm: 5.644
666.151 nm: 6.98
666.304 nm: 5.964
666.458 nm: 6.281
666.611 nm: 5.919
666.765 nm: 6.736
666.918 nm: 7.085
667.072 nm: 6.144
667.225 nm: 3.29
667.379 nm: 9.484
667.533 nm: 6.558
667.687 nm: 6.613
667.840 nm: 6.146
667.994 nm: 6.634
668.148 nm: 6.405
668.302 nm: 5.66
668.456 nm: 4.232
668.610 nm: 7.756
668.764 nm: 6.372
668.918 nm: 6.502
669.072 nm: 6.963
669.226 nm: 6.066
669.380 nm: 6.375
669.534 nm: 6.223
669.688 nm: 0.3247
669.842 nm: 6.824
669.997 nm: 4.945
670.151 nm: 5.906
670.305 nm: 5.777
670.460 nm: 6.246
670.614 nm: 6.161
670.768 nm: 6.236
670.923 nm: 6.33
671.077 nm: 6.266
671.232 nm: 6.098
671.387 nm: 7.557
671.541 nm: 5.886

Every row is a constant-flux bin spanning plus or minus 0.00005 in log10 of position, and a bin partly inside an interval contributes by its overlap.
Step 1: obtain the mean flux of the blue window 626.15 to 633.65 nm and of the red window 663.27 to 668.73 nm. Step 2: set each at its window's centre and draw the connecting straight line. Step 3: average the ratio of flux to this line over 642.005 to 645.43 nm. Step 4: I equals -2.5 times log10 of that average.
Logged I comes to -0.04 mag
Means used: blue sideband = 5.74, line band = 6.16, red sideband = 6.18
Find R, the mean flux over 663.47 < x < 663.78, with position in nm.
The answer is 7.63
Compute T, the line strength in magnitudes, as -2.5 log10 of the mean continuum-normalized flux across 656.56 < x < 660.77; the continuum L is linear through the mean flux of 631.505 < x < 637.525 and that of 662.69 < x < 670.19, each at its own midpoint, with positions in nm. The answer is -0.10 mag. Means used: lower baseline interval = 5.97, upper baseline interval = 6.25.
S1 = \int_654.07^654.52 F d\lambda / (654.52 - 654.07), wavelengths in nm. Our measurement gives 6.44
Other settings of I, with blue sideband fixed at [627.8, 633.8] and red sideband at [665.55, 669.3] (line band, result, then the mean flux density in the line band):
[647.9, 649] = 0.03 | 5.91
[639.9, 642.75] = 0.02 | 5.86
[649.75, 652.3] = -0.06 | 6.45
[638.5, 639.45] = -0.08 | 6.4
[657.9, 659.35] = -0.21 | 7.52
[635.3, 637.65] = 0.03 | 5.76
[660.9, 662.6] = 0.02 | 6.13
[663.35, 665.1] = 0.03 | 6.11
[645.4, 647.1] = 0.03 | 5.86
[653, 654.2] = 0.02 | 6.02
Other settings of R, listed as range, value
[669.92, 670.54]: 5.72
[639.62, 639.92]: 5.84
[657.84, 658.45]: 9.4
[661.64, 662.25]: 6.1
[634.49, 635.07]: 6.47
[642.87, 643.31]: 6.46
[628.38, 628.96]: 5.81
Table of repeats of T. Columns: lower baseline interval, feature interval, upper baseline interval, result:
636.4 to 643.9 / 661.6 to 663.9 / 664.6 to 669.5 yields -0.118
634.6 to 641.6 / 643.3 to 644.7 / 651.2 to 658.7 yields 0.056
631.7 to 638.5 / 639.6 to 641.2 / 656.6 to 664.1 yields 0.058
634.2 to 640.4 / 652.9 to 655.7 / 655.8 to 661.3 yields 0.128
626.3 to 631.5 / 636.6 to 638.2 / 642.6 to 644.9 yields 0.078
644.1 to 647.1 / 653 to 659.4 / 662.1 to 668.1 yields -0.203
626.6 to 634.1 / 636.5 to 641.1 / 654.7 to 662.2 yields 0.089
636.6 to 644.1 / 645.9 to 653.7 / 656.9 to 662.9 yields 0.025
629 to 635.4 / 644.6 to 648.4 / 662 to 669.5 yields 0.014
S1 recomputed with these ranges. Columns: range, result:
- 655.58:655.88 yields 7.29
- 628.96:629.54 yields 5.75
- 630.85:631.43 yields 5.9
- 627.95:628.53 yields 5.9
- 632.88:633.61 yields 5.8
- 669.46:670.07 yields 4.57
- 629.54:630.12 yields 5.77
